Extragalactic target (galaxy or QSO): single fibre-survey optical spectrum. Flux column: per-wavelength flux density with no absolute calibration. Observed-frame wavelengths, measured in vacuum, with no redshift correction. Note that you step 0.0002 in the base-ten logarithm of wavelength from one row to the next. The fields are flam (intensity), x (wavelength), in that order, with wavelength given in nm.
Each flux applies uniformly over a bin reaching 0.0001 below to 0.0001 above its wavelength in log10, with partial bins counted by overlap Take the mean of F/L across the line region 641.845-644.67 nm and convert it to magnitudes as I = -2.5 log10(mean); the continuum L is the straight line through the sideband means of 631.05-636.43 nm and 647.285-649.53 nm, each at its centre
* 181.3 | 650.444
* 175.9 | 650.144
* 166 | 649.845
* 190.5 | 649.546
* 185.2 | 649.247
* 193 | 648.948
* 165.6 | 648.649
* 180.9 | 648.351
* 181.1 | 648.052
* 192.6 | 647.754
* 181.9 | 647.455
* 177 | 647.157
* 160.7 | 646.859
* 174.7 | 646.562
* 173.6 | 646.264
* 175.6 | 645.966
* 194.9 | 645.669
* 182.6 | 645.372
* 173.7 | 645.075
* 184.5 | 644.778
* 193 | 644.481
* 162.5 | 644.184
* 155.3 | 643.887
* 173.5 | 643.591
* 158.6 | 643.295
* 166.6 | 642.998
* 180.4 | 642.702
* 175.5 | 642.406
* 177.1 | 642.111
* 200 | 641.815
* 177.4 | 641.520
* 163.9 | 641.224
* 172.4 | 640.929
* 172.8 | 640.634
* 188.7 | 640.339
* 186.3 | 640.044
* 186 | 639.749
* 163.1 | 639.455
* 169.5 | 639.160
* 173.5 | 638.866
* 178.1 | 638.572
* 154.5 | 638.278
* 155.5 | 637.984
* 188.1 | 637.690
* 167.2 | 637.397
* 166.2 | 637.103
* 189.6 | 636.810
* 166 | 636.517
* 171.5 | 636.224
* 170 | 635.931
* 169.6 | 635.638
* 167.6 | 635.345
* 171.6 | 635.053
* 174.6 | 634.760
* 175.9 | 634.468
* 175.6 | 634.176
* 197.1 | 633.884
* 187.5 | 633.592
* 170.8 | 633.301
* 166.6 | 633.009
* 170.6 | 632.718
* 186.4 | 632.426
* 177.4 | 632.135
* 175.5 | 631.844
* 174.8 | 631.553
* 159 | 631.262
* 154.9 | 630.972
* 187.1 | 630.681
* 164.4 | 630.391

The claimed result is 0.05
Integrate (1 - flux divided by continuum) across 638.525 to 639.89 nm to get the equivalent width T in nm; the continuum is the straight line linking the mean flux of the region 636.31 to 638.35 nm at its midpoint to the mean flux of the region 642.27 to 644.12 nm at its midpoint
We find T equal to -0.03 nm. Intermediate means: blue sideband 170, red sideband 168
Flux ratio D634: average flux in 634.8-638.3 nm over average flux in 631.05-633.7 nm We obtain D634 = 1.0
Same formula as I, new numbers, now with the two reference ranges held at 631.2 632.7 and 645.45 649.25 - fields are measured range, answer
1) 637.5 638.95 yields 0.04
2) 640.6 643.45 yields 0.02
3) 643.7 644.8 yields 0.04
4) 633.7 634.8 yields -0.04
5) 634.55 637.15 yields 0.03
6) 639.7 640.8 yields -0.03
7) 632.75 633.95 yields -0.02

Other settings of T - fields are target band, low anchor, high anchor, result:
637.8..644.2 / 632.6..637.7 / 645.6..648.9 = 0.13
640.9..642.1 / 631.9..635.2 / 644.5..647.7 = 0.00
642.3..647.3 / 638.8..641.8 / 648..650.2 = 0.11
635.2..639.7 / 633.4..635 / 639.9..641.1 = 0.25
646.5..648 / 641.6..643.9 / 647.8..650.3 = 0.01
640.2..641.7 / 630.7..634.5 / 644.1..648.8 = 0.01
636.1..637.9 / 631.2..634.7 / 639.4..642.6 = 0.04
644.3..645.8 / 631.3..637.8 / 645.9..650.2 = -0.06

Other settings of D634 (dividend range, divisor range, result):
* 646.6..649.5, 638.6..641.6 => 1.03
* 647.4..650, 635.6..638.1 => 1.06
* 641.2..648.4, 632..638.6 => 1.02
